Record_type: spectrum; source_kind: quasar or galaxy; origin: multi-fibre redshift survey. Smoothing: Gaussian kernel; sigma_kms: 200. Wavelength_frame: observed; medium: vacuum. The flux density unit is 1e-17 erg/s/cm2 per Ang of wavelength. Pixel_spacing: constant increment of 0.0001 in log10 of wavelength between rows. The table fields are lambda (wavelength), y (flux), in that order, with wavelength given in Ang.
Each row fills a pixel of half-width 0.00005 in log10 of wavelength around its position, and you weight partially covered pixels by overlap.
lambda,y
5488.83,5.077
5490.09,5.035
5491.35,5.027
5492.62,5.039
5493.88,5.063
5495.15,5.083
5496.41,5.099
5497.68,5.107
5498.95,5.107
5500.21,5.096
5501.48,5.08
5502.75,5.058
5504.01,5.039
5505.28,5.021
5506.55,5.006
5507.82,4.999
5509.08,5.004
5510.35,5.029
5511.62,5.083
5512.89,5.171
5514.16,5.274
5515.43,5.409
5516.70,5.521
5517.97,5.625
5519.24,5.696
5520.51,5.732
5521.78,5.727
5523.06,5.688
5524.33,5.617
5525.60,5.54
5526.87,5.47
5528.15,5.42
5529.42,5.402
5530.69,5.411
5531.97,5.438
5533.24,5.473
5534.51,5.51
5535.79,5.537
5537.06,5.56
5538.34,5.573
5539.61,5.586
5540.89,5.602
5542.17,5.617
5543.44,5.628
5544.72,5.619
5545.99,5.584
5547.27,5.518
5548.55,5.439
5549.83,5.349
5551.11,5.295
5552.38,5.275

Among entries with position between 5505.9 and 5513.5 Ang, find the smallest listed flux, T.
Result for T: 4.999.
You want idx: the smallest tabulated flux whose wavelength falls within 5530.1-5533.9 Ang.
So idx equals 5.411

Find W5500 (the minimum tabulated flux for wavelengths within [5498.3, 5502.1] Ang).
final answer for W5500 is 5.08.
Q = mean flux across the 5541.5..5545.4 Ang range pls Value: 5.63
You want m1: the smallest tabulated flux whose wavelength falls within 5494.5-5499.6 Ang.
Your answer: 5.083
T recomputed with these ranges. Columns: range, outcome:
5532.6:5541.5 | 5.473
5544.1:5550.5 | 5.349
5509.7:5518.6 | 5.029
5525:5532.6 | 5.402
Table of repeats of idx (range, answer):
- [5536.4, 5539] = 5.56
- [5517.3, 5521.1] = 5.625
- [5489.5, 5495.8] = 5.027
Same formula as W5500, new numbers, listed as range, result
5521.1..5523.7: 5.688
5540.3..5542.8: 5.602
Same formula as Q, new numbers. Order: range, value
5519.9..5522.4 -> 5.73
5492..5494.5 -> 5.06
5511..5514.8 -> 5.17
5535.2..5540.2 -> 5.57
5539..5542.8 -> 5.59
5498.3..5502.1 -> 5.09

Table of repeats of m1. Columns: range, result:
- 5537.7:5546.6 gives 5.573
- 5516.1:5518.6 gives 5.521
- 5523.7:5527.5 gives 5.47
